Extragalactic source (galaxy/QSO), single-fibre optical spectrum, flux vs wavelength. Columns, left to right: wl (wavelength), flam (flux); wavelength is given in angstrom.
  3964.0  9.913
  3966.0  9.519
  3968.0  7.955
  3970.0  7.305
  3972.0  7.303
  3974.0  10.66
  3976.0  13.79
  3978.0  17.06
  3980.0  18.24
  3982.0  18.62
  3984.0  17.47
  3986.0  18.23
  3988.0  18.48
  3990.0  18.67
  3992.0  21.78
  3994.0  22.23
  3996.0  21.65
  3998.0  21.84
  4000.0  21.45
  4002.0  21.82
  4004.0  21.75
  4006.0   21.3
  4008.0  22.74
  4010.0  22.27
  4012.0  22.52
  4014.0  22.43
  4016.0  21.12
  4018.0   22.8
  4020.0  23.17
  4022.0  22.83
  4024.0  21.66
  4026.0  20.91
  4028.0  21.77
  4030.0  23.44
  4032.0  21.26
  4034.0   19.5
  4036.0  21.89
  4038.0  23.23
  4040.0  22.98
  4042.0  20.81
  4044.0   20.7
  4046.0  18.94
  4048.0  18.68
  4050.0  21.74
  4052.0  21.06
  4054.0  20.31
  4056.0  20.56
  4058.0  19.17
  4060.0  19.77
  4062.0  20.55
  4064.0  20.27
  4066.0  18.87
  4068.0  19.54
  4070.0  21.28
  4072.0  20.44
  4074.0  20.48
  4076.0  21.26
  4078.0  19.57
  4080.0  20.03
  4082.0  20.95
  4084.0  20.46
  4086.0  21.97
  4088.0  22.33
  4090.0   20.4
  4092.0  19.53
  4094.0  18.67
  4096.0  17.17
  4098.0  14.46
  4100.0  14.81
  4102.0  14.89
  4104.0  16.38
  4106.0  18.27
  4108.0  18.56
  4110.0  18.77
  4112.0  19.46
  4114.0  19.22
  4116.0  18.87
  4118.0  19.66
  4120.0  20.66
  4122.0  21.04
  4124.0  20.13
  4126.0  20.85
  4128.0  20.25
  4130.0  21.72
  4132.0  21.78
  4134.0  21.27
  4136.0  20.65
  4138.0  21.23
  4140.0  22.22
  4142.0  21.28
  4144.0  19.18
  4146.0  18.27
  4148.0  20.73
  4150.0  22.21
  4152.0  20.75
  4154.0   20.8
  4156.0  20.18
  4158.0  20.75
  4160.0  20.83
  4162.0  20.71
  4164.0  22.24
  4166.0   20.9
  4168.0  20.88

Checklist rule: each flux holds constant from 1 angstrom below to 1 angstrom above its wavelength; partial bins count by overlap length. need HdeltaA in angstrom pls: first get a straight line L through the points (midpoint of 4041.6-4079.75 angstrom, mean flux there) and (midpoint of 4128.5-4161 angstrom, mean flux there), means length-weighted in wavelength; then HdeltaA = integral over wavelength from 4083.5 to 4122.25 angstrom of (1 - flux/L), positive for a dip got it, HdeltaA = 3.4 angstrom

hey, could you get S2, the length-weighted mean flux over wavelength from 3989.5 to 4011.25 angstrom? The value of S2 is 21.7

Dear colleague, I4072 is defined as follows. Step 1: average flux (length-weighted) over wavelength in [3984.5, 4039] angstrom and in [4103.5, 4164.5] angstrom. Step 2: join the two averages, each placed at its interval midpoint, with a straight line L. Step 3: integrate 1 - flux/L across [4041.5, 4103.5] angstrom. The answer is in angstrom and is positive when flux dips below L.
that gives 3.86 angstrom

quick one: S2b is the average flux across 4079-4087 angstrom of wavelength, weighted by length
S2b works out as 20.9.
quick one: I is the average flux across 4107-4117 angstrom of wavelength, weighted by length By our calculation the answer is 19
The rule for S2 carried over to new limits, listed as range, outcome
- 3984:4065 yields 21.2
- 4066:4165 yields 19.9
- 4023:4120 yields 19.9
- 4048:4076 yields 20.3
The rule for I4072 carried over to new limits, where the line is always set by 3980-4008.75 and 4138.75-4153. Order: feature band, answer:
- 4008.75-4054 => -2.4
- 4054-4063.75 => 0.2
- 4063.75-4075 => 0.2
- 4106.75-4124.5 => 0.9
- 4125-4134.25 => -0.2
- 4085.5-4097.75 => 0.6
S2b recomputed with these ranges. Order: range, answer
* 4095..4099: 15.8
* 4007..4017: 22.2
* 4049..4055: 21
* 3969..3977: 9.76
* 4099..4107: 16.1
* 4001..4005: 21.8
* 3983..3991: 18.2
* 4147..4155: 21.1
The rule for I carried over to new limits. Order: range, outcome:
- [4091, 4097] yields 18.5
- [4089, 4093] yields 20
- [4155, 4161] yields 20.6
